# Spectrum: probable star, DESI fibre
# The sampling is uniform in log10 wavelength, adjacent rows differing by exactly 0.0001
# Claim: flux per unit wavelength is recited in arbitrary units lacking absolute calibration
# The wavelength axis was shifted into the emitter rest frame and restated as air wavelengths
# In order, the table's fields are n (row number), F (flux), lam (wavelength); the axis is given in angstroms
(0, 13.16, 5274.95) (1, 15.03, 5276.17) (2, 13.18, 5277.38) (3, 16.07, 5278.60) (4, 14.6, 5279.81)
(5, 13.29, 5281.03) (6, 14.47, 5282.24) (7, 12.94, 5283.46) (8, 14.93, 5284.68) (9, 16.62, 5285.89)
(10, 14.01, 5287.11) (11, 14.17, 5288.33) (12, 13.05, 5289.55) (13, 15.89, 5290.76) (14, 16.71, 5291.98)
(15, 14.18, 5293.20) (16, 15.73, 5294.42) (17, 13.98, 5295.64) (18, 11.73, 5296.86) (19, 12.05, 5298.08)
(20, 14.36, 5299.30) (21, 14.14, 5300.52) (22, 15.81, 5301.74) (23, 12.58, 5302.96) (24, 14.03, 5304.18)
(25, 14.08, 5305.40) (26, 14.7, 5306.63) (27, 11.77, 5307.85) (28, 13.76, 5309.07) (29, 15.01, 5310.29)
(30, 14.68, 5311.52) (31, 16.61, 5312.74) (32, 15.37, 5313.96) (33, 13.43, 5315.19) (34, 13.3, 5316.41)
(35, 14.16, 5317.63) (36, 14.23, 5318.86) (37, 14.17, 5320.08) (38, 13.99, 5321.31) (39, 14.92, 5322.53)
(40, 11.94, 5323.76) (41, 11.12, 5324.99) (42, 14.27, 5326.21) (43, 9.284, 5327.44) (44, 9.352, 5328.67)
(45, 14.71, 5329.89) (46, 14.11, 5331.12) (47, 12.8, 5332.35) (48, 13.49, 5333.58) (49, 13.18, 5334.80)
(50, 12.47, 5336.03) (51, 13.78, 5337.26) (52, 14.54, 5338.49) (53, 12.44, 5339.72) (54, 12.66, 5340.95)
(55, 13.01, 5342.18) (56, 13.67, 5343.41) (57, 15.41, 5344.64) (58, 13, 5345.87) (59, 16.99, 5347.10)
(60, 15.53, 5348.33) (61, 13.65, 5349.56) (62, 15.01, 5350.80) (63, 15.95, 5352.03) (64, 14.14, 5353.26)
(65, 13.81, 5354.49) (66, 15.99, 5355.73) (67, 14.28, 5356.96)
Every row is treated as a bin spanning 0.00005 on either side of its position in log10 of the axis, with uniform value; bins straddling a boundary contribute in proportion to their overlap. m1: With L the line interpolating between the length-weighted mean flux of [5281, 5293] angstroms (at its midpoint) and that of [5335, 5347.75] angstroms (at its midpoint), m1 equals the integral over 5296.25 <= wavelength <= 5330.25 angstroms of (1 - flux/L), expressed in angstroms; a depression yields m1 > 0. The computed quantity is 1.7 angstroms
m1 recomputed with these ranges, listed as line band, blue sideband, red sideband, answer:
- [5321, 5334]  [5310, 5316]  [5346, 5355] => 2.0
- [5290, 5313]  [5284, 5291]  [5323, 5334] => -0.6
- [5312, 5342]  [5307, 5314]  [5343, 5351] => 2.6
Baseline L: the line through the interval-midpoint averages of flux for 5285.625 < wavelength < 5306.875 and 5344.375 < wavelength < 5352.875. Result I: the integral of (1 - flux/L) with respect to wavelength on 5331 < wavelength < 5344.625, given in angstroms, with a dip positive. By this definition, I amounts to 1.4 angstroms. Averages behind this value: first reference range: 14.3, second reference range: 15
